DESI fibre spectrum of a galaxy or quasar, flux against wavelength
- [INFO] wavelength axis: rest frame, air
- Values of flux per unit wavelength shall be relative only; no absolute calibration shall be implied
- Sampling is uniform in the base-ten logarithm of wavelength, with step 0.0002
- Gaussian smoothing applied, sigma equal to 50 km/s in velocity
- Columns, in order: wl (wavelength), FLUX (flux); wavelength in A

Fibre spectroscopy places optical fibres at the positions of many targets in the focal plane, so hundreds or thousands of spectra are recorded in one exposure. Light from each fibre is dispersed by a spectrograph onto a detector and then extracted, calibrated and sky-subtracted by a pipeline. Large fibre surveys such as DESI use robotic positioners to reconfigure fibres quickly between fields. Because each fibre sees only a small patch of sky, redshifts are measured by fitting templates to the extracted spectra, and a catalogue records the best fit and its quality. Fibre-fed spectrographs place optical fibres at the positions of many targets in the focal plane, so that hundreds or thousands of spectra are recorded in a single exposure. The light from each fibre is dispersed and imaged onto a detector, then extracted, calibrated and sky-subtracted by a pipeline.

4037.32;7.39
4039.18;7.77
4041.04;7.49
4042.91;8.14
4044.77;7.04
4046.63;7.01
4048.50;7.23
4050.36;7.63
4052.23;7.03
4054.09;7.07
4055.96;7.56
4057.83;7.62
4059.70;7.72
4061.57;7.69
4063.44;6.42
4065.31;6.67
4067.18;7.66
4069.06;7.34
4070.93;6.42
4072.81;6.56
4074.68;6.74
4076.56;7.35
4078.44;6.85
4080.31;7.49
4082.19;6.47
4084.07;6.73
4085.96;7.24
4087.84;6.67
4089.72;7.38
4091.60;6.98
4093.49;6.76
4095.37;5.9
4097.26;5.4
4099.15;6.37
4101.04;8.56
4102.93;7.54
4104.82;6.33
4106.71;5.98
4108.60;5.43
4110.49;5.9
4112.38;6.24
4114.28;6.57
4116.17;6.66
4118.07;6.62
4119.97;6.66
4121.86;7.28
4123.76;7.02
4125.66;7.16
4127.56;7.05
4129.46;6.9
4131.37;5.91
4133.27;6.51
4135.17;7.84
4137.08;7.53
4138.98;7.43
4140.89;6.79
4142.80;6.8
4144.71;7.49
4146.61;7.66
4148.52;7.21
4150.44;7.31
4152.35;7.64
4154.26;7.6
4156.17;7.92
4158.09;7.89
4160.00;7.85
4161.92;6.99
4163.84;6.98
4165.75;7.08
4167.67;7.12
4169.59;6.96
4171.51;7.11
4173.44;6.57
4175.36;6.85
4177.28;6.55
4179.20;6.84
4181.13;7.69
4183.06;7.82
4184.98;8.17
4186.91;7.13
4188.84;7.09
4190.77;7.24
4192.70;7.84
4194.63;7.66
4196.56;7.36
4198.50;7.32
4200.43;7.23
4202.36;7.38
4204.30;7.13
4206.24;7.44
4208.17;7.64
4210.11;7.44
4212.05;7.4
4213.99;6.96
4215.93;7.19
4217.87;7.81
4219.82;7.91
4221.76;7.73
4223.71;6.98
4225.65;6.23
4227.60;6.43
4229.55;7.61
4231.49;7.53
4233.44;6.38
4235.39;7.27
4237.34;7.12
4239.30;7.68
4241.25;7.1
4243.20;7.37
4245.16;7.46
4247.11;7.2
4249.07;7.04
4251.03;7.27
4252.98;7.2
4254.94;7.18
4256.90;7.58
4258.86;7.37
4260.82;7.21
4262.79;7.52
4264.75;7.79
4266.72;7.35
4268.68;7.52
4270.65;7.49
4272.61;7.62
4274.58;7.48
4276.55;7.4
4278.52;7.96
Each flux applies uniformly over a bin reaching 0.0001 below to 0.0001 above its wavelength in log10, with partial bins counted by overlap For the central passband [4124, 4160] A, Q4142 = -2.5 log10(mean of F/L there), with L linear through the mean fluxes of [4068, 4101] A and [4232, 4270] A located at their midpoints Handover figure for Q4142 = -0.05 mag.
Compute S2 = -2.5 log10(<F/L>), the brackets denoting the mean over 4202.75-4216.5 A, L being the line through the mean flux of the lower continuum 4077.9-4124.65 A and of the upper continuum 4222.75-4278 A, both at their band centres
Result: -0.032 mag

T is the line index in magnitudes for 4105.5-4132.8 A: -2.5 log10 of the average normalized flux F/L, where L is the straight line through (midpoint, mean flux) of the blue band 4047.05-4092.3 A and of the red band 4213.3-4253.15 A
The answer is 0.10 mag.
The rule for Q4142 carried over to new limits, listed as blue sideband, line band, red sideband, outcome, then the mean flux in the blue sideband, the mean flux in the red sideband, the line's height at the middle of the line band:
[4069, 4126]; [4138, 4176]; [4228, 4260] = -0.05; 6.72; 7.26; 6.94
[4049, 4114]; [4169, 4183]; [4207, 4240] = 0.02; 6.87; 7.25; 7.12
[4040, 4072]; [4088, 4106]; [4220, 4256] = 0.07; 7.28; 7.17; 7.25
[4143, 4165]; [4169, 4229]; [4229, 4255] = 0.01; 7.48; 7.24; 7.36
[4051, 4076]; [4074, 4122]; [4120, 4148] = 0.07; 7.12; 7.09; 7.11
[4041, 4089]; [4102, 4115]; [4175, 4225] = 0.15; 7.14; 7.38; 7.22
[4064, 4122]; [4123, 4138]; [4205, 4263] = -0.02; 6.72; 7.27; 6.87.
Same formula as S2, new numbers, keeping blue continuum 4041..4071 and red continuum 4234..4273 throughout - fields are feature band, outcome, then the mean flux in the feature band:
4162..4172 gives 0.04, 7.04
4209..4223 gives -0.02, 7.48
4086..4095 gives 0.06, 6.92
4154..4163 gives -0.05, 7.64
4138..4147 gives 0.02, 7.21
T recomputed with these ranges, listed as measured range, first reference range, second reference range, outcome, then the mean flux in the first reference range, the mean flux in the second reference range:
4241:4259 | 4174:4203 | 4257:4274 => 0.03 mag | 7.34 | 7.49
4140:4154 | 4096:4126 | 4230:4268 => -0.08 mag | 6.59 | 7.3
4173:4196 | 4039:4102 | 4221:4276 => -0.02 mag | 7.08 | 7.28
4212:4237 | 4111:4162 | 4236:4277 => 0.02 mag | 7.12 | 7.38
